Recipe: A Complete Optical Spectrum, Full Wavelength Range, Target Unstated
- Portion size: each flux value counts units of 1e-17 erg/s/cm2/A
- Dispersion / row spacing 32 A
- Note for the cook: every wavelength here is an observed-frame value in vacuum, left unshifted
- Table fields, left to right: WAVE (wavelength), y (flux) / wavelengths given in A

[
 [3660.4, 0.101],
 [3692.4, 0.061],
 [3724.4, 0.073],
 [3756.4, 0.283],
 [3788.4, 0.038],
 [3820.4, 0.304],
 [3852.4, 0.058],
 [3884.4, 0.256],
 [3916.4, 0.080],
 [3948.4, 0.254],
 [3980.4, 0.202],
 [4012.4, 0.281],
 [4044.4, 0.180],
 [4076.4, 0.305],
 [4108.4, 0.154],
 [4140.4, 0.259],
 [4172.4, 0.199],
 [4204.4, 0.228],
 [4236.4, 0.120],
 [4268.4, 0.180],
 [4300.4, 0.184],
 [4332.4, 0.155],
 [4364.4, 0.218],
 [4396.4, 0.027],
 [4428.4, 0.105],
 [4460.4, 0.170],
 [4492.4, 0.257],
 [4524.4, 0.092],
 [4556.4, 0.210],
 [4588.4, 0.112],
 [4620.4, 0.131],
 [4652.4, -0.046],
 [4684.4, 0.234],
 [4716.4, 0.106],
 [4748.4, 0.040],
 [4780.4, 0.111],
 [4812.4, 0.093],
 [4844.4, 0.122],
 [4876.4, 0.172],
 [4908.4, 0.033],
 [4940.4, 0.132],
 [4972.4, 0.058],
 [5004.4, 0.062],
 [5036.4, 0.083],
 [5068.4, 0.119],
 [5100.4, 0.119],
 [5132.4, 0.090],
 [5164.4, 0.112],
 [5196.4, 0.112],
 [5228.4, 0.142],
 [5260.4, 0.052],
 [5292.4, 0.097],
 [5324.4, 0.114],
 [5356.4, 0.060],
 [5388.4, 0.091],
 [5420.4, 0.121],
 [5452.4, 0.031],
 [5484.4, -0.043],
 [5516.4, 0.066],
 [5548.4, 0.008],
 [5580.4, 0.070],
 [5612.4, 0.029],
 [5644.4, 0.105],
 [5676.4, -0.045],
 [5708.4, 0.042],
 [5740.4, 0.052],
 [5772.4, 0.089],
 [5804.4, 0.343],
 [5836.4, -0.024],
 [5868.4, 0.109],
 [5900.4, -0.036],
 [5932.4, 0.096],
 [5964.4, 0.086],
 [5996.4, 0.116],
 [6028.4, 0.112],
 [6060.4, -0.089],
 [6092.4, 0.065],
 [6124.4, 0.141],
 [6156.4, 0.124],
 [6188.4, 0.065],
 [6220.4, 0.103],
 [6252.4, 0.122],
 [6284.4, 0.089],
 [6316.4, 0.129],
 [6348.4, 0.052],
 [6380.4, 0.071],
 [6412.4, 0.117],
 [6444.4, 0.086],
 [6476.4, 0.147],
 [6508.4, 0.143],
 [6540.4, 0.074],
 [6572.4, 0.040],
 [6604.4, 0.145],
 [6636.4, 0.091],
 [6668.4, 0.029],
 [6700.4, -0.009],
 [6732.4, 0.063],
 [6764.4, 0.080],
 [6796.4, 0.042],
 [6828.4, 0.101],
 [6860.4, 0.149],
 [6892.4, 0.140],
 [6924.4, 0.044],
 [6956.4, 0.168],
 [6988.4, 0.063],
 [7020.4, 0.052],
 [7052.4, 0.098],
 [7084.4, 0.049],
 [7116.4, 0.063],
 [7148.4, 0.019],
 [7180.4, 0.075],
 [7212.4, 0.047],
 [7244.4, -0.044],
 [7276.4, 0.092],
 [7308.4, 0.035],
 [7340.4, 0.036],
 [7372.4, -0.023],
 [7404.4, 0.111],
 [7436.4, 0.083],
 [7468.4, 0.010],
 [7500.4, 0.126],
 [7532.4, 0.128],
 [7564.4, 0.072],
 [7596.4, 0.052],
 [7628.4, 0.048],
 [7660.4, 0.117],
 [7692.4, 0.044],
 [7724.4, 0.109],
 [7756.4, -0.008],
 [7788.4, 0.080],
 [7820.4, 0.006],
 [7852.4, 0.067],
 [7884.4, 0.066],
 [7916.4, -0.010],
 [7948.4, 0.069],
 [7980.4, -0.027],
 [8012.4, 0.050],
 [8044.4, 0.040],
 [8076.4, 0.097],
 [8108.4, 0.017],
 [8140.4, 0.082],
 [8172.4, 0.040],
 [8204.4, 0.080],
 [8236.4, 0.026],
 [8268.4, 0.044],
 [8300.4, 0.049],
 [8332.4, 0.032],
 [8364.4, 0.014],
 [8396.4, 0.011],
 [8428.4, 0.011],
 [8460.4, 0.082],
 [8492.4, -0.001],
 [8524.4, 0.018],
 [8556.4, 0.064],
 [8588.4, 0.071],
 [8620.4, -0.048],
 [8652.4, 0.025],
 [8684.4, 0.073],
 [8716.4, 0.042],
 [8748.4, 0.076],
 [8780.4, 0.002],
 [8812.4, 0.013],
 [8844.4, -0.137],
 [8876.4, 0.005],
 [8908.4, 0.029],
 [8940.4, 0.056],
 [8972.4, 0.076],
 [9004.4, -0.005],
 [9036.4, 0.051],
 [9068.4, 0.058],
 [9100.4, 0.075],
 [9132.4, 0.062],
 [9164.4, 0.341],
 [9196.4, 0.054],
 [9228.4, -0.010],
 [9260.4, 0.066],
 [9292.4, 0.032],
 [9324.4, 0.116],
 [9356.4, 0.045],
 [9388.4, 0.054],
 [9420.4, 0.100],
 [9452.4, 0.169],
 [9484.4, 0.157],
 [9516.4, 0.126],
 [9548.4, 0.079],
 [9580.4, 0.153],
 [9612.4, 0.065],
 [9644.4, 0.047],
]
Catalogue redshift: 1.461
